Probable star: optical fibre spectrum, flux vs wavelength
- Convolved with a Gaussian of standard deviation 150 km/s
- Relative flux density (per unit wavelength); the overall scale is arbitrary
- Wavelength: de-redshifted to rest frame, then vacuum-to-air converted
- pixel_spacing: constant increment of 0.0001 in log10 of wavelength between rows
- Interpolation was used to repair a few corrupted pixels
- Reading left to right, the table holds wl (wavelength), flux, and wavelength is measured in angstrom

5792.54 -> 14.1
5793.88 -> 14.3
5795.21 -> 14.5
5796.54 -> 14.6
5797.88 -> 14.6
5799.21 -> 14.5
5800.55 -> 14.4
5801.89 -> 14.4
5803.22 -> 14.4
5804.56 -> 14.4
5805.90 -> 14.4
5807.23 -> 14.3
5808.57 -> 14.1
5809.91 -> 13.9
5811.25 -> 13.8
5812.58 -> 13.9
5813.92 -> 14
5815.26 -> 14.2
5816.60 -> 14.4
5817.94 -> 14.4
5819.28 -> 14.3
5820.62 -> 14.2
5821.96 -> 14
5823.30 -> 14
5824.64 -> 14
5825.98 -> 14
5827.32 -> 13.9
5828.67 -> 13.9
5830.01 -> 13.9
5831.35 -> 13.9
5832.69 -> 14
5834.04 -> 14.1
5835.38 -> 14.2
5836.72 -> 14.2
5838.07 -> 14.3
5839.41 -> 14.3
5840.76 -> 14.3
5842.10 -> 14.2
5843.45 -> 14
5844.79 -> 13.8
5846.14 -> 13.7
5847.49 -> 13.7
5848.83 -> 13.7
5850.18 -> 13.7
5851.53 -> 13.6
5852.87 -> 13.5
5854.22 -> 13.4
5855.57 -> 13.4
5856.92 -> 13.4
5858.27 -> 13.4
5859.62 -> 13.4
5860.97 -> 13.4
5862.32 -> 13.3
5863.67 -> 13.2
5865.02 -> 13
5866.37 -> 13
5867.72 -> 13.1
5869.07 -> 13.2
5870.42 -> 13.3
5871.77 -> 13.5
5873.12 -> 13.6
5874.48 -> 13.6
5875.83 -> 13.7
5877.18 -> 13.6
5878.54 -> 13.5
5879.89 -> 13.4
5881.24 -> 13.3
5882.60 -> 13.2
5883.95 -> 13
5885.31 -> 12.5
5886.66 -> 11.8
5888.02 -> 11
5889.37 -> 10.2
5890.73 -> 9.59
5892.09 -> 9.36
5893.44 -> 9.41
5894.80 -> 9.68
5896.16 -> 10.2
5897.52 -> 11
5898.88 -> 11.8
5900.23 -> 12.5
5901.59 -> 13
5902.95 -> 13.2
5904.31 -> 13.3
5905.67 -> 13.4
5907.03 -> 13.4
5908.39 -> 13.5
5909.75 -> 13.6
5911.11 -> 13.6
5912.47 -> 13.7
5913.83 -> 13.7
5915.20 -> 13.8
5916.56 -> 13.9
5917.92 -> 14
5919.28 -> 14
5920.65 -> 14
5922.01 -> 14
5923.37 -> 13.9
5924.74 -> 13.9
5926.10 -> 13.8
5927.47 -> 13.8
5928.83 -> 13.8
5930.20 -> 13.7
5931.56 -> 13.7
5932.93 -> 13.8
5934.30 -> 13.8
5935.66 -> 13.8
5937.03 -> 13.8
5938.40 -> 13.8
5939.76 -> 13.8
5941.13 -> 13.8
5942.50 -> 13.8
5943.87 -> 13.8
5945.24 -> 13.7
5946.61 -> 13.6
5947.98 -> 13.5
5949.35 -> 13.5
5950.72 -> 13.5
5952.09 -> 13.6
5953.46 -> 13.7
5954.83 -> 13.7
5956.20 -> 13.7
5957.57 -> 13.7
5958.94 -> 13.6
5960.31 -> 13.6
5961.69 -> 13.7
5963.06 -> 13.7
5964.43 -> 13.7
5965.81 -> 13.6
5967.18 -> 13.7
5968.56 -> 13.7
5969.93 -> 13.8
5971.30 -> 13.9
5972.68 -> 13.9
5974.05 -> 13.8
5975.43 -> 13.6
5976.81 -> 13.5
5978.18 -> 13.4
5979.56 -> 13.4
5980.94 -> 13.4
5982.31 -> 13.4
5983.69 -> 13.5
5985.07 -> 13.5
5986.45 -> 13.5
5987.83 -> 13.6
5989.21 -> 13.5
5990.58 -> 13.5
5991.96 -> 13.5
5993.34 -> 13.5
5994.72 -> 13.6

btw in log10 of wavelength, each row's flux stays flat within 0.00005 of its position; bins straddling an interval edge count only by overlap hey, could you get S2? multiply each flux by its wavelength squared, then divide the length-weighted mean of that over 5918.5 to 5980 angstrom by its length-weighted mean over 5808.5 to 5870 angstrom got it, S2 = 1.03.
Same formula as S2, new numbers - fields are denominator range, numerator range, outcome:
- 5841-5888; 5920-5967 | 1.06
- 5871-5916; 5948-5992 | 1.12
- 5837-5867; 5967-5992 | 1.04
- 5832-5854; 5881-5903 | 0.83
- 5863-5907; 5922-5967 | 1.13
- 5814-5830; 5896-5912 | 0.93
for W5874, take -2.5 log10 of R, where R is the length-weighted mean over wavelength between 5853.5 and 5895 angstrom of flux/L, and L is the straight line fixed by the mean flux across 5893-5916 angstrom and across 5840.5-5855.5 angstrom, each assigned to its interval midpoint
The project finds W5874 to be 0.049 mag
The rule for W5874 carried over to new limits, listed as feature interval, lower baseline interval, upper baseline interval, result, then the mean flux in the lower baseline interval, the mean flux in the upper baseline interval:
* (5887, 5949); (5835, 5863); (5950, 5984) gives 0.057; 13.7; 13.6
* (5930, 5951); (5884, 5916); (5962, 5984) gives -0.063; 12.1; 13.6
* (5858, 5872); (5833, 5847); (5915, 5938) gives 0.062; 14.1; 13.9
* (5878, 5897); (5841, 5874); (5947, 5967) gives 0.184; 13.5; 13.6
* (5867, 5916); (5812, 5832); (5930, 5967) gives 0.109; 14.1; 13.7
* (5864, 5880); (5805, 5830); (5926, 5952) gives 0.044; 14.1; 13.7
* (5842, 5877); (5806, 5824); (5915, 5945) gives 0.042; 14.1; 13.8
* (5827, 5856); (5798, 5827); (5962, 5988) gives 0.015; 14.2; 13.6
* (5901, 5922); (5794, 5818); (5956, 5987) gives 0.019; 14.3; 13.6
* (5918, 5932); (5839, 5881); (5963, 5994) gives -0.024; 13.5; 13.6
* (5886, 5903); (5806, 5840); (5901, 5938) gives 0.257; 14.1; 13.7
